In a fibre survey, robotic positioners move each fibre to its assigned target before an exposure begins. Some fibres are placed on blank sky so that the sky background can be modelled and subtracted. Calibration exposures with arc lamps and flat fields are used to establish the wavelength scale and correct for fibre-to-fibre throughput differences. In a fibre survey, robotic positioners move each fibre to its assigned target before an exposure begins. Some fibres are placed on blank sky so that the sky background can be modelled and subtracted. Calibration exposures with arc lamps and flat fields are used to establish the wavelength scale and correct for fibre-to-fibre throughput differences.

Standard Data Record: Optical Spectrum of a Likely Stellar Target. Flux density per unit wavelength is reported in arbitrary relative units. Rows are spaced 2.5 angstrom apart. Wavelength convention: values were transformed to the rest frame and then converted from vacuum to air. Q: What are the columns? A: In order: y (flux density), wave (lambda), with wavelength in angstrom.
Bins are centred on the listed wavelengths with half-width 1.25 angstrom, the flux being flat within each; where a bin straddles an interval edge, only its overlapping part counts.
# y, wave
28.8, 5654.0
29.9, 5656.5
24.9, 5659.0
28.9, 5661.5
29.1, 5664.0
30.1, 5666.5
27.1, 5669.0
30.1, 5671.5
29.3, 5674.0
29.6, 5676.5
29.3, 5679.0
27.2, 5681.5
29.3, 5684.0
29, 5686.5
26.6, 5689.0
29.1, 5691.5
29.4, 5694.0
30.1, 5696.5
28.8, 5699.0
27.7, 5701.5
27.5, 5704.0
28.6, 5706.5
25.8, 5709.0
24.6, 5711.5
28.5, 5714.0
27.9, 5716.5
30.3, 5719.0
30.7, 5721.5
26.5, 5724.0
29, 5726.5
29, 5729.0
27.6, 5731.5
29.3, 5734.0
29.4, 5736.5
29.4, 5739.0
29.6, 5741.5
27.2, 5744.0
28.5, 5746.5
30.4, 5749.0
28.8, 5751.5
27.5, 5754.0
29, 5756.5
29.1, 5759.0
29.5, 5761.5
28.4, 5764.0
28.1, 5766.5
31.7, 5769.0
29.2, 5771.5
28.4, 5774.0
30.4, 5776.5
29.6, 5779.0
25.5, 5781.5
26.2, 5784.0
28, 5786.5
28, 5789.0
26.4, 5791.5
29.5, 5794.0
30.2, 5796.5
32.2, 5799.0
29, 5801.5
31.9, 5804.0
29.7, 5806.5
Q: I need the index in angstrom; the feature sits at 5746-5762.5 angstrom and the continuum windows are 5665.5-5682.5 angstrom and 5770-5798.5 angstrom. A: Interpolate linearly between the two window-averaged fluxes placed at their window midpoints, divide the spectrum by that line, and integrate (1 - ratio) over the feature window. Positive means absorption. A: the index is -0.2 angstrom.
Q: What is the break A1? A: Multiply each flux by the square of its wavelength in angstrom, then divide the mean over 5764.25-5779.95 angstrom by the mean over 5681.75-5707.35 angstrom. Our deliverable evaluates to 1.06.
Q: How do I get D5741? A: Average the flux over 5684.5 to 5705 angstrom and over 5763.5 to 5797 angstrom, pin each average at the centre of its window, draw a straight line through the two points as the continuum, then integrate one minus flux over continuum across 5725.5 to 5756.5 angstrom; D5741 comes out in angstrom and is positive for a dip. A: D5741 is -0.3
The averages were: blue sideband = 28.6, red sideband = 28.5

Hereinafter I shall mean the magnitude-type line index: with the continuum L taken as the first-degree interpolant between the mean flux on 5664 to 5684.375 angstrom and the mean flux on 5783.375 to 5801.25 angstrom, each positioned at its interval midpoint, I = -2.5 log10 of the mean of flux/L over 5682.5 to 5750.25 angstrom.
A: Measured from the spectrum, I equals 0.02 mag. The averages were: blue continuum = 29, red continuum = 28.7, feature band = 28.5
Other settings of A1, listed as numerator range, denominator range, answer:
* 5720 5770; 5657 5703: 1.03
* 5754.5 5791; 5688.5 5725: 1.04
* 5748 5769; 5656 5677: 1.04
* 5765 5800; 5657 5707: 1.04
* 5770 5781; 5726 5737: 1.03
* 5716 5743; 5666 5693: 1.03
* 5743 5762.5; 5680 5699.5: 1.02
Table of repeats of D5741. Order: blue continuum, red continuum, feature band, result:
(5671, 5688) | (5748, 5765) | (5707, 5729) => 0.75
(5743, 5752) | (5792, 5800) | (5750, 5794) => 1.45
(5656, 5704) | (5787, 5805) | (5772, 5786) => 0.62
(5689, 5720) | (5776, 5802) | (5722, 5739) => -0.23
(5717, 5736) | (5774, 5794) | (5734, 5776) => -0.97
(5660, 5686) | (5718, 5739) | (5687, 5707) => 0.33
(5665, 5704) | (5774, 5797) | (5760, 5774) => -0.51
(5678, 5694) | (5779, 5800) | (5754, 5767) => -0.18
